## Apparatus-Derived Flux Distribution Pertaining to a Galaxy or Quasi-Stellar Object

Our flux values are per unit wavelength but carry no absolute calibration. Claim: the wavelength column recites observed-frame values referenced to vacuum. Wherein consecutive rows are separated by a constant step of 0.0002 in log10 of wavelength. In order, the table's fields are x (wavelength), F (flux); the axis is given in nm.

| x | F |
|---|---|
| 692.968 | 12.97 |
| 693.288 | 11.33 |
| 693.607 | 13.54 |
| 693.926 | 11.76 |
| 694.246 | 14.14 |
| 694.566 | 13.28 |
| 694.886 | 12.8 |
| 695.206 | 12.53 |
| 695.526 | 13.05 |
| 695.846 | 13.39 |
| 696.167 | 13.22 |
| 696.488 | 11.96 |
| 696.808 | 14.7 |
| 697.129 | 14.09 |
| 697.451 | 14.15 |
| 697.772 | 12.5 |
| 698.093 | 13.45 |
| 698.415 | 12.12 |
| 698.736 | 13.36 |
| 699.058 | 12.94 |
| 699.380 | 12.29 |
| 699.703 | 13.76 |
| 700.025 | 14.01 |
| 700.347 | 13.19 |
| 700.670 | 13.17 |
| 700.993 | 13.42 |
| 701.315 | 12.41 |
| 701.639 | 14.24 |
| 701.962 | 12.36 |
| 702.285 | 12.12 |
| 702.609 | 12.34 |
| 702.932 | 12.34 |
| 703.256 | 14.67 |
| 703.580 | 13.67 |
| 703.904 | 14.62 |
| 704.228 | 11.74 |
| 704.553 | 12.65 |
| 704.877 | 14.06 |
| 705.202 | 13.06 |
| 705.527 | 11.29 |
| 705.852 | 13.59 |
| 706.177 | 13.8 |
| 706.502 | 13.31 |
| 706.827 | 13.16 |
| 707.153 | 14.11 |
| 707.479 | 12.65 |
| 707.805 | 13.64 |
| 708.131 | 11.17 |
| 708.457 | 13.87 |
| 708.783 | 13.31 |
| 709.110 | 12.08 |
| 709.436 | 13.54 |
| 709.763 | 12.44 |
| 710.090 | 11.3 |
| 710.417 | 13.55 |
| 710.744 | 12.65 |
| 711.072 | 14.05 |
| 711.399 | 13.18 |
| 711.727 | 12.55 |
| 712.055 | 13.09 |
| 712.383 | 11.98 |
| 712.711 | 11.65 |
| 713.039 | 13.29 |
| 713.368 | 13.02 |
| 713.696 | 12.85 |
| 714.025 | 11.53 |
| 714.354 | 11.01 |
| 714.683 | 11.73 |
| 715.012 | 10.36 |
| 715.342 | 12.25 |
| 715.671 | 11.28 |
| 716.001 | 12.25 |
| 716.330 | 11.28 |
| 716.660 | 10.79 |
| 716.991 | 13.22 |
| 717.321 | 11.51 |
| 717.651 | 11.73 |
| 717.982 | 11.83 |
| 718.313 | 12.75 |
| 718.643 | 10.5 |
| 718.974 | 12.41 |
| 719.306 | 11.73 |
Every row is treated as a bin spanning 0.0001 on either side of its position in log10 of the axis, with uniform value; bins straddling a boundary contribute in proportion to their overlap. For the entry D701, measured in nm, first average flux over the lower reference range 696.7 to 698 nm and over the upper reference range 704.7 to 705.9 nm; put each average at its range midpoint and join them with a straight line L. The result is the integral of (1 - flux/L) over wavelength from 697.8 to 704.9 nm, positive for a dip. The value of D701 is 0.14 nm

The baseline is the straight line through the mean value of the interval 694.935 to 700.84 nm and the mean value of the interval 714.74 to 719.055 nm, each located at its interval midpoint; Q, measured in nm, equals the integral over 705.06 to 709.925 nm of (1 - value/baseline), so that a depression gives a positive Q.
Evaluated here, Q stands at -0.22 nm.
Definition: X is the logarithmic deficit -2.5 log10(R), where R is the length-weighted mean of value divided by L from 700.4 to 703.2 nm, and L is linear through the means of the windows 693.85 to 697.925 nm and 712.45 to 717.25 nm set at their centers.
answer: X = -0.006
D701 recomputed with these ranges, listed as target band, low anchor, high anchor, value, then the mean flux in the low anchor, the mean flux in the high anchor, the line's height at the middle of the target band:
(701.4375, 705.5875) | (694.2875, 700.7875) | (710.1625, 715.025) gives -0.04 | 13.2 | 12.5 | 12.9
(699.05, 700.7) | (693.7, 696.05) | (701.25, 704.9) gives -0.03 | 13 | 13.1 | 13.1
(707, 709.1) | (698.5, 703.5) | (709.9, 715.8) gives -0.07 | 13.1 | 12.3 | 12.6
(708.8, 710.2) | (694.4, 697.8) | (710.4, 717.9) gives 0.00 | 13.3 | 12.2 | 12.5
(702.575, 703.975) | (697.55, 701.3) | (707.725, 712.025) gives -0.06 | 13.1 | 12.9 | 13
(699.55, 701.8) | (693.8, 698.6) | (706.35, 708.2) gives -0.06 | 13.2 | 13.1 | 13.1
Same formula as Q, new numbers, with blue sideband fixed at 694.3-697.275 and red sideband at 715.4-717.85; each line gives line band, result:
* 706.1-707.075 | -0.076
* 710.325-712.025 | -0.144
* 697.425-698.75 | 0.011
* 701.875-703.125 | 0.042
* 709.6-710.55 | -0.013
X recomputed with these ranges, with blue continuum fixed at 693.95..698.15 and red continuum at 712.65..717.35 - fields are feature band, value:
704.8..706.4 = -0.05 mag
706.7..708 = -0.07 mag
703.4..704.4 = -0.05 mag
